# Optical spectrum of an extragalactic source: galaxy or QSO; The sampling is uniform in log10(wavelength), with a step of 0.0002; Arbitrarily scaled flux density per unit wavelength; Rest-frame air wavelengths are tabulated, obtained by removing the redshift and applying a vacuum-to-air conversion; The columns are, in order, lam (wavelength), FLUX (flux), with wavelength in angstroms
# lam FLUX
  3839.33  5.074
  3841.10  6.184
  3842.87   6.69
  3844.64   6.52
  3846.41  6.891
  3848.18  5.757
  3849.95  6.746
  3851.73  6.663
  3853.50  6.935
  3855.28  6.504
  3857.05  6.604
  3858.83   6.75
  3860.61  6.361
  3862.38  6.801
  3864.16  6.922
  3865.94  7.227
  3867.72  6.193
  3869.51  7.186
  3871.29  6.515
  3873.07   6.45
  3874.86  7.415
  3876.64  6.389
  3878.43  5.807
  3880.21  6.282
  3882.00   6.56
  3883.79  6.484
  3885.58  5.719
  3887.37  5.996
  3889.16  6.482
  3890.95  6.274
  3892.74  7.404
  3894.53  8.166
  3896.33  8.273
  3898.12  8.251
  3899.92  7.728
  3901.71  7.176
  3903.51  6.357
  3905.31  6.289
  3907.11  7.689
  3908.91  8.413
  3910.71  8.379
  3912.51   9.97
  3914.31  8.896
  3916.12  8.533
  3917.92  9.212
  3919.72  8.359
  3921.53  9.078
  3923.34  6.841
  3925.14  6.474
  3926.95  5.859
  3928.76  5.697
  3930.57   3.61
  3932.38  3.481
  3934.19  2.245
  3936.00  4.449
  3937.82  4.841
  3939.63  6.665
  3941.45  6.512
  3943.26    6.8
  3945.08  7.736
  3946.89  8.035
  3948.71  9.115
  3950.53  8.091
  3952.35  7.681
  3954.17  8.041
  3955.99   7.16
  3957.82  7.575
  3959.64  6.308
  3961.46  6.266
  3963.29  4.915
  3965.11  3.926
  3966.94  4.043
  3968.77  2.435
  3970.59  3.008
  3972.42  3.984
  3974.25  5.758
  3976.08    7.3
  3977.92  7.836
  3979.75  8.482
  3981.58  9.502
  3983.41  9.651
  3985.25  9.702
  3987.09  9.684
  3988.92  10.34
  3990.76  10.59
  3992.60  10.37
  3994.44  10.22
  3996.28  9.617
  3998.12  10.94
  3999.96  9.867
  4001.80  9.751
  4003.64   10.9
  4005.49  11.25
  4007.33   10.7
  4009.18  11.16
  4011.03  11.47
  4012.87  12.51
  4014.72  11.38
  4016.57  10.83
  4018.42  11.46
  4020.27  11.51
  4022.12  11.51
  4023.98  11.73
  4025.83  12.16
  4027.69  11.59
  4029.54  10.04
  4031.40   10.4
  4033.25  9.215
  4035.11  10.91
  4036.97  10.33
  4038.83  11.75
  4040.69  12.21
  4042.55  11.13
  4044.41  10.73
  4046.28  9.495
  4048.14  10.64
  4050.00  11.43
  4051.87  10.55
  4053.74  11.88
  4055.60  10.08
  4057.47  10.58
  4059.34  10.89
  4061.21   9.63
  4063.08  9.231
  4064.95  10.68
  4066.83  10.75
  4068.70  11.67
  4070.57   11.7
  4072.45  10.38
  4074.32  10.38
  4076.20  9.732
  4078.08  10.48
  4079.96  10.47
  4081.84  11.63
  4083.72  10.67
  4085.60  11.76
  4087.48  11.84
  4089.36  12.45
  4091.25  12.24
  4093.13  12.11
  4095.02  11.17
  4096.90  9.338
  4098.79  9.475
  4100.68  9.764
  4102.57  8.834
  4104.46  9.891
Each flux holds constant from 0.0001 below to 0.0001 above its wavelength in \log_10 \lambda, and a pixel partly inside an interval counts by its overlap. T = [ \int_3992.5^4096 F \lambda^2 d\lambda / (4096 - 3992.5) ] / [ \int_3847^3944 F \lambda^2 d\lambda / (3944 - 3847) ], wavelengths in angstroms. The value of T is 1.7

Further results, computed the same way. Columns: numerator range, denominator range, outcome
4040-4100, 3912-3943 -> 1.80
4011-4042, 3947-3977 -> 1.93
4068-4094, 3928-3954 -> 1.97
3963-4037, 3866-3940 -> 1.46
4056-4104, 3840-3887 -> 1.82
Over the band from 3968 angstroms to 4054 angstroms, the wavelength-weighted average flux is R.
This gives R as 10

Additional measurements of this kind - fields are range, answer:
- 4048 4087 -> 10.7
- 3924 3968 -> 6.06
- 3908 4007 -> 7.51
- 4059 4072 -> 10.6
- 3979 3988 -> 9.42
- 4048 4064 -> 10.5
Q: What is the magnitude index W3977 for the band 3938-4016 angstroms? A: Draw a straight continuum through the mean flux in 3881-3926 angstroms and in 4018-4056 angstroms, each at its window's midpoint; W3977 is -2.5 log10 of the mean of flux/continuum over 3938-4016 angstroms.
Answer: 0.16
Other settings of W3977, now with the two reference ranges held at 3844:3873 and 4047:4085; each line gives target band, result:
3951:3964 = 0.23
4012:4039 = -0.13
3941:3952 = 0.08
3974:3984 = 0.10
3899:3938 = 0.14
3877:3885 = 0.13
